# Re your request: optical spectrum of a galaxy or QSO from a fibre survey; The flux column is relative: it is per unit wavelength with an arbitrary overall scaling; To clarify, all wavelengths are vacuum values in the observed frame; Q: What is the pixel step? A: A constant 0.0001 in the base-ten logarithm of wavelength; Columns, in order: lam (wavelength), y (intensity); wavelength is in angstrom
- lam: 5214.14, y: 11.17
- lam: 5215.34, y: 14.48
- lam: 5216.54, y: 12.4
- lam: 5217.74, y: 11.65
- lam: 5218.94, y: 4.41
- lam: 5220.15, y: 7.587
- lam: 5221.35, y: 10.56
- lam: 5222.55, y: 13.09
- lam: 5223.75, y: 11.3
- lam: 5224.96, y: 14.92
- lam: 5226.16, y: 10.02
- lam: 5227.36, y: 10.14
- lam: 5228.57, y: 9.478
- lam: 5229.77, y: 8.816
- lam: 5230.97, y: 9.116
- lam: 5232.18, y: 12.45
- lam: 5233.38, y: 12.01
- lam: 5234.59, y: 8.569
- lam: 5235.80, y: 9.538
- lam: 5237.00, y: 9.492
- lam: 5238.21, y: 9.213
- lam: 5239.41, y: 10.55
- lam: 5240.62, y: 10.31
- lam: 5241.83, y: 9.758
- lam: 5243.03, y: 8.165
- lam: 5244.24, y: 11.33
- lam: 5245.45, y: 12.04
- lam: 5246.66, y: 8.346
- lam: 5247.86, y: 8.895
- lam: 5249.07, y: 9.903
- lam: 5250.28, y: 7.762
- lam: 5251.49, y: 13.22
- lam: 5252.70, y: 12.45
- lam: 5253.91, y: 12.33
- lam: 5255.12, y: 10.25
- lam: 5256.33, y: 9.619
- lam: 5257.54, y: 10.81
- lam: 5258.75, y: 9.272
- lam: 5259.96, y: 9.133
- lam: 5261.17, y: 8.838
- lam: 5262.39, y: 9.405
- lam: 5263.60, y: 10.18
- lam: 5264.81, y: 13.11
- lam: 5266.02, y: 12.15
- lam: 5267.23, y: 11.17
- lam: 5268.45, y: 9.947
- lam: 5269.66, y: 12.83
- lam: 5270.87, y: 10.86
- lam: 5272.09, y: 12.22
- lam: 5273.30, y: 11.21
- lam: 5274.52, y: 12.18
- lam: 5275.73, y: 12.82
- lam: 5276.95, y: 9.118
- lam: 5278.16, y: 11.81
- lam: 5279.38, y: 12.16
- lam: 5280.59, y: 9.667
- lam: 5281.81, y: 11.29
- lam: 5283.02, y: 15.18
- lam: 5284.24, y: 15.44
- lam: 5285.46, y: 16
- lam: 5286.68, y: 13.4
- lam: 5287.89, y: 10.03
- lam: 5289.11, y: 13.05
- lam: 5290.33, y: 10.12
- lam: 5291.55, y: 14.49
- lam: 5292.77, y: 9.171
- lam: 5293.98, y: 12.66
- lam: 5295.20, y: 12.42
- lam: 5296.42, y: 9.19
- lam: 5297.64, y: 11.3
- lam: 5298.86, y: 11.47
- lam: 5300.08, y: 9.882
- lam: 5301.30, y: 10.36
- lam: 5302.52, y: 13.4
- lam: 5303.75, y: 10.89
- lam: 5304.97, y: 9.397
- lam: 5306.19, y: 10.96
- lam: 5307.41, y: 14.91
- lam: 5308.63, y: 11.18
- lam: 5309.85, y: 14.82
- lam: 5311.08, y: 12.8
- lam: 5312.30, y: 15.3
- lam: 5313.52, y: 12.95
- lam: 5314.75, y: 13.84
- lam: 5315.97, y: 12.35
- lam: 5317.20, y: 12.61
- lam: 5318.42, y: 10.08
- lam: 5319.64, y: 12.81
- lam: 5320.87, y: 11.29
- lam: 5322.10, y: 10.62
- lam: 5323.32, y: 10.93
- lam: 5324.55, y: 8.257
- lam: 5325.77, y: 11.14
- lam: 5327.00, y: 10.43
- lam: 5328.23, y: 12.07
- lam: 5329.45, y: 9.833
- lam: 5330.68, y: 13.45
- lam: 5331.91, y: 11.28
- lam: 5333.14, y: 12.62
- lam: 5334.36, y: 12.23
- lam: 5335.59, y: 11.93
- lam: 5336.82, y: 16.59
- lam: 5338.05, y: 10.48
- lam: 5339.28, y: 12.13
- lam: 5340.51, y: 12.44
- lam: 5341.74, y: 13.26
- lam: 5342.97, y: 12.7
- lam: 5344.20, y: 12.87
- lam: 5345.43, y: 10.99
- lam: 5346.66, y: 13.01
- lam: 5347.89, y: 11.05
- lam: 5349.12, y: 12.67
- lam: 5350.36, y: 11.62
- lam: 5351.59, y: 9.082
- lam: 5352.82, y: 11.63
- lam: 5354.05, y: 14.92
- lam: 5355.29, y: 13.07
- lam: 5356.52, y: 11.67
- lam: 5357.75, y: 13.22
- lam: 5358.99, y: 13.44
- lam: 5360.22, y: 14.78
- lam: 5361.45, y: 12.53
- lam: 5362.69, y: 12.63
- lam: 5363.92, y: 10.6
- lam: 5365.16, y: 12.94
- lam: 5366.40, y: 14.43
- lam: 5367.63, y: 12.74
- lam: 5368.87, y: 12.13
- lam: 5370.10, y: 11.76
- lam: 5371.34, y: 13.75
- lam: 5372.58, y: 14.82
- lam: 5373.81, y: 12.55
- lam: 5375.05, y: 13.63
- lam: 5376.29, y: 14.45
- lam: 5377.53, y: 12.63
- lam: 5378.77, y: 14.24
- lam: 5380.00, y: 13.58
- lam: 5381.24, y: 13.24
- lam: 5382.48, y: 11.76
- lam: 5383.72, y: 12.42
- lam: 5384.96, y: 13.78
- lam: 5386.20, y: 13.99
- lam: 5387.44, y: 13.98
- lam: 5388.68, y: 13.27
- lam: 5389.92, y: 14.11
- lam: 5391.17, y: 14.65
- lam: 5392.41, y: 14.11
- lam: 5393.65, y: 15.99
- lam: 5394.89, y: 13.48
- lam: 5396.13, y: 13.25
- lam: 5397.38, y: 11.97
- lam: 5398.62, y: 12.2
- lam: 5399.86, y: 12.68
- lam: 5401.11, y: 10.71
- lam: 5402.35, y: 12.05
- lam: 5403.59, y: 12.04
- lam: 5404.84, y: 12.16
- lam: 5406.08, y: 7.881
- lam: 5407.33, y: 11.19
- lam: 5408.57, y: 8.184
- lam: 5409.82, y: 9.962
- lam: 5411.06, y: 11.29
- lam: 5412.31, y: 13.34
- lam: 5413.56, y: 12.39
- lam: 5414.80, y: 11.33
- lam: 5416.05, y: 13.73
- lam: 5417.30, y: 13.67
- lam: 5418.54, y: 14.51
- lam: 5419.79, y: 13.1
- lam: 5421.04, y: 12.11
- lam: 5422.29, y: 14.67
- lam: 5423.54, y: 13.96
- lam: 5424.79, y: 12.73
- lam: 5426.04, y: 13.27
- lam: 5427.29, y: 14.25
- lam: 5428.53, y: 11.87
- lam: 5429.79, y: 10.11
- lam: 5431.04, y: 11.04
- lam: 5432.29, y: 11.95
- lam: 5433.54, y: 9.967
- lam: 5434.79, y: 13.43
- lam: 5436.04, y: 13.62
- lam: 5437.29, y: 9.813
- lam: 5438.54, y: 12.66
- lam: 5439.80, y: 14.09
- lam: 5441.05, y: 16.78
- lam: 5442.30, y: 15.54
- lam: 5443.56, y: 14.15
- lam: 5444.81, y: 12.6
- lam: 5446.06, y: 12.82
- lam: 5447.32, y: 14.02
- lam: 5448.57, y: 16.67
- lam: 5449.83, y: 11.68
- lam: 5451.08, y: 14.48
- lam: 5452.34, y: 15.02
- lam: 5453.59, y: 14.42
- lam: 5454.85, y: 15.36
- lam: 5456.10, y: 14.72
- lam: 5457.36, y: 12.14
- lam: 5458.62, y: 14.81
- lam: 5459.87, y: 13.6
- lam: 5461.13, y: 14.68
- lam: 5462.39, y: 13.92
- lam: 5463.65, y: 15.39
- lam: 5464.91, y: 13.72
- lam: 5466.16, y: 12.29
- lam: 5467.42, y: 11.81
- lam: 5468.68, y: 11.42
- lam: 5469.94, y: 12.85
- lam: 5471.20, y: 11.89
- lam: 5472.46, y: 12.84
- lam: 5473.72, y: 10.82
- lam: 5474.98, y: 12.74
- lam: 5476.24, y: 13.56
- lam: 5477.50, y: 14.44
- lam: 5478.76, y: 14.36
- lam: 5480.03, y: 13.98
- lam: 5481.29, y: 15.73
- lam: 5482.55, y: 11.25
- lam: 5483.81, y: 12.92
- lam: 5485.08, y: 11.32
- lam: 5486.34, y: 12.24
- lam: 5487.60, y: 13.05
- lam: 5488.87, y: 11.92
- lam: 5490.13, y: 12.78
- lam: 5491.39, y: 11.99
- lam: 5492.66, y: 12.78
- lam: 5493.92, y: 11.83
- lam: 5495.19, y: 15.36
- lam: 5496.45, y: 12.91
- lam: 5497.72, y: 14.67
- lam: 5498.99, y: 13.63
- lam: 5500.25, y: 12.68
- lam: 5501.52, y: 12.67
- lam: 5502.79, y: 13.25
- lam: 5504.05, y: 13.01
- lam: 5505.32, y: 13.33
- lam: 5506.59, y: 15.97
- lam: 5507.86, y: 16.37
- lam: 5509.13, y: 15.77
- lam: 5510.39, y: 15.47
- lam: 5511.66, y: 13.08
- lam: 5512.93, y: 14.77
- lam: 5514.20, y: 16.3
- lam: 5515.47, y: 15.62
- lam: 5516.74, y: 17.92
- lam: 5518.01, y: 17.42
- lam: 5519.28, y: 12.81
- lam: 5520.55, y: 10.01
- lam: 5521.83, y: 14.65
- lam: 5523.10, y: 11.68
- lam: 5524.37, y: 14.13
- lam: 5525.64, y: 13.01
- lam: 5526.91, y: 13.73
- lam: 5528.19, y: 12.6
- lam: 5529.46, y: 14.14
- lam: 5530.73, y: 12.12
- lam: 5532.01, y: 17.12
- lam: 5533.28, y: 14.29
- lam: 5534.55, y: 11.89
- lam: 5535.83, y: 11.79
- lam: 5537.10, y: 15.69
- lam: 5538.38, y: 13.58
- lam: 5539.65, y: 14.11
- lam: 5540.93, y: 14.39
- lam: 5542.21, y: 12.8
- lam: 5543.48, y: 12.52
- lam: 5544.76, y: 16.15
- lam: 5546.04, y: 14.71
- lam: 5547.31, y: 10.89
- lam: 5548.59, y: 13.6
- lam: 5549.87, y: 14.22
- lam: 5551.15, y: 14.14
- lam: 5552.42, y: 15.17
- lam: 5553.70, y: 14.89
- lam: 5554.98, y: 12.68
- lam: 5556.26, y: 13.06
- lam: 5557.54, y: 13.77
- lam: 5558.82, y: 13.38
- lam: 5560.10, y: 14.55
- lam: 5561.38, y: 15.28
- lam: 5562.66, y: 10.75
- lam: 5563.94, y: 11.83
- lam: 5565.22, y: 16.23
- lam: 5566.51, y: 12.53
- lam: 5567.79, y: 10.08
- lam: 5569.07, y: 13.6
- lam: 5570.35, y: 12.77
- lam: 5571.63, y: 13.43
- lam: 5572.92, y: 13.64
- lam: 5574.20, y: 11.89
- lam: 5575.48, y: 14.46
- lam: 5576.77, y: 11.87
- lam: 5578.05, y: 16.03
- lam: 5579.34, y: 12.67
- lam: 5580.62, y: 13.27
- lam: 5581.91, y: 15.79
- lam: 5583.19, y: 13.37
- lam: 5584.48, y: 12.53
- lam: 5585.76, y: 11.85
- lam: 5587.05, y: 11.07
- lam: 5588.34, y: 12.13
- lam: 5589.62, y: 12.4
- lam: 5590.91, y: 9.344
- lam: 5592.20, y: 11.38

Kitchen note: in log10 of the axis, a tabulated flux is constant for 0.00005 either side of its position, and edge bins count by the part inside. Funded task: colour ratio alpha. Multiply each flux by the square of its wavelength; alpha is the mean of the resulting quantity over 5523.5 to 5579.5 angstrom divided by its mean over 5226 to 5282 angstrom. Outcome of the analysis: 1.44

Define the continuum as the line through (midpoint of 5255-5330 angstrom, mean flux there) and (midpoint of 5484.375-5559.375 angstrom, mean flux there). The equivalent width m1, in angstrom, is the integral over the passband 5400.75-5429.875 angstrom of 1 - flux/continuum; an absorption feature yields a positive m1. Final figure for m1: 1.4 angstrom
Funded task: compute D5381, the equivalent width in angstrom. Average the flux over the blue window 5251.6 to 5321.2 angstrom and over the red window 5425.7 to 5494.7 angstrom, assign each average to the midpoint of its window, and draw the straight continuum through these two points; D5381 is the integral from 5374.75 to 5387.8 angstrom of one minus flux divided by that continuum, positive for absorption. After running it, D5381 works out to -0.9 angstrom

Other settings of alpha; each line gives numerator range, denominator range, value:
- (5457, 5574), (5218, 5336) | 1.32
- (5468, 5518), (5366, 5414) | 1.11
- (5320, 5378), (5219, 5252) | 1.27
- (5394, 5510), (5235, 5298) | 1.26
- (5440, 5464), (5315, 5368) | 1.23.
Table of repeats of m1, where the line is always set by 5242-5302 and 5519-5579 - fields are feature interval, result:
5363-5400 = -3.72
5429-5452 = -0.95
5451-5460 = -1.17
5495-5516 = -2.04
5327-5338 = -0.56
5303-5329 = -0.75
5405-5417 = 1.15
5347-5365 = -0.75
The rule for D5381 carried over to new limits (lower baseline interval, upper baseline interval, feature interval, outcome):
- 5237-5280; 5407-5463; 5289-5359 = -2.44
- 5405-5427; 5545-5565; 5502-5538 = -2.49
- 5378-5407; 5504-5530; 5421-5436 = 0.94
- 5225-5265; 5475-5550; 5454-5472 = -0.56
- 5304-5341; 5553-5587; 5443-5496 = -2.34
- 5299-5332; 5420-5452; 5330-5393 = -3.05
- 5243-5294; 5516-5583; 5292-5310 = 0.23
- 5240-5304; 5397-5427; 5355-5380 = -2.66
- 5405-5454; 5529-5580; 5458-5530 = -2.16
